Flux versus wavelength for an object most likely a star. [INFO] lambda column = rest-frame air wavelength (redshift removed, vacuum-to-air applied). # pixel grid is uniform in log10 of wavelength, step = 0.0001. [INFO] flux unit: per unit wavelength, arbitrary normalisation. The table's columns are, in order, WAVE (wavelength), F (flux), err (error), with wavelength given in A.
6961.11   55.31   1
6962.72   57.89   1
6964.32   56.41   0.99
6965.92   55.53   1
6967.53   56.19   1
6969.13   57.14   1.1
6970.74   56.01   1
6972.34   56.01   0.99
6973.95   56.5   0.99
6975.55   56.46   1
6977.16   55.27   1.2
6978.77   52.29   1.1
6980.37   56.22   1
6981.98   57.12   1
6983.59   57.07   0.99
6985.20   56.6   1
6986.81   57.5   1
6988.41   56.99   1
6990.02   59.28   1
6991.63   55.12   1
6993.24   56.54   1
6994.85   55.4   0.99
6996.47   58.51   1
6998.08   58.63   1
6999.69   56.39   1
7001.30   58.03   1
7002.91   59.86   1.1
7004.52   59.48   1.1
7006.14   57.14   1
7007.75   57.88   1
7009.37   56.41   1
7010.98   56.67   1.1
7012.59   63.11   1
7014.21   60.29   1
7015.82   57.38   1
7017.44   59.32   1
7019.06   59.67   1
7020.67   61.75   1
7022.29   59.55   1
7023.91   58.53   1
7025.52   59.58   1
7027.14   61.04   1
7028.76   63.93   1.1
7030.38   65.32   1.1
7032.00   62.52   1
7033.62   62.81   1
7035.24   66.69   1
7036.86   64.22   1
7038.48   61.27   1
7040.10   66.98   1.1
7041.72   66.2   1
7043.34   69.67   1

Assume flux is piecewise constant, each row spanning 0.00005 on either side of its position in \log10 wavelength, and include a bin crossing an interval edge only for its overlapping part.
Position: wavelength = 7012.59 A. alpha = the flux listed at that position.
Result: 63.11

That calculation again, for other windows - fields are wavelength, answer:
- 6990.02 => 59.28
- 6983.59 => 57.07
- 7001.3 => 58.03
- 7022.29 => 59.55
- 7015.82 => 57.38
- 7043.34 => 69.67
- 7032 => 62.52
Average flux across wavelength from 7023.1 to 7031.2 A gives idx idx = 61.7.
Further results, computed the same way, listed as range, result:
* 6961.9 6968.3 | 56.5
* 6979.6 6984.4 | 56.7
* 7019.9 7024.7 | 59.9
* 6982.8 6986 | 56.8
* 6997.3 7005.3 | 58.5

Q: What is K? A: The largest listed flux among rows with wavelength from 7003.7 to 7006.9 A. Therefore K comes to 59.48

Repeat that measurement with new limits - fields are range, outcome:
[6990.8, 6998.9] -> 58.63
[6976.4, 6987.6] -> 57.5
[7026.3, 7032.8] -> 65.32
